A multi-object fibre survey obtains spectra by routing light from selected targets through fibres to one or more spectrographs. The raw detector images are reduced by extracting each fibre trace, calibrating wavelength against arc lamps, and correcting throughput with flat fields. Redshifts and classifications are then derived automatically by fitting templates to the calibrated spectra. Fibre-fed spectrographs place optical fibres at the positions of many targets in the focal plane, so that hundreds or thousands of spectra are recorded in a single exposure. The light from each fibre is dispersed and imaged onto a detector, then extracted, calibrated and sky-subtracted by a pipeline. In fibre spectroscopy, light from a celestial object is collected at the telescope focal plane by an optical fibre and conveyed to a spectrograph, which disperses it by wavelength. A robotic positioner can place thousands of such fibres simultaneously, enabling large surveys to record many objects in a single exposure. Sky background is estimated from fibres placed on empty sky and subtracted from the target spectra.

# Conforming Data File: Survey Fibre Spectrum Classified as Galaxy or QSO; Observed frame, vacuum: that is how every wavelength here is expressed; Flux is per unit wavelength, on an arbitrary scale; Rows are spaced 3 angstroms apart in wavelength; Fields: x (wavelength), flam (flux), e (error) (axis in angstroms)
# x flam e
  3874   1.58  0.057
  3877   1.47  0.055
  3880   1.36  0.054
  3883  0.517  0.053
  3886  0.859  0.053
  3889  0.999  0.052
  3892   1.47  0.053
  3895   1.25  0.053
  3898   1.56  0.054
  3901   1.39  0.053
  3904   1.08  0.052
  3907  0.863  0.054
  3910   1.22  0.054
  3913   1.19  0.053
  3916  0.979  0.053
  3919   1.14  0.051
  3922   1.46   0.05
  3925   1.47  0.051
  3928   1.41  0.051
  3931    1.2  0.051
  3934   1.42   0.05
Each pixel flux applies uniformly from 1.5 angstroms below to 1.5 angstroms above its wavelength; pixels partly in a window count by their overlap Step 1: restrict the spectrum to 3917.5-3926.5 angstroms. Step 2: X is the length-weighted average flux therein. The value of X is 1.36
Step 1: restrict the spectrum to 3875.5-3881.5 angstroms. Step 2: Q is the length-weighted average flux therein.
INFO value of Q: 1.42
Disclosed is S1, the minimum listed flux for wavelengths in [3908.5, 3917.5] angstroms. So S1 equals 0.979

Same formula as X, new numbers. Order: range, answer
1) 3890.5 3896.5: 1.36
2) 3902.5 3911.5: 1.05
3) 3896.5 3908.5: 1.22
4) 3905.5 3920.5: 1.08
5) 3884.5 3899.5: 1.23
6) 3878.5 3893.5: 1.04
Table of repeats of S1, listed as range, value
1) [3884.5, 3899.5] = 0.859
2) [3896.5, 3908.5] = 0.863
